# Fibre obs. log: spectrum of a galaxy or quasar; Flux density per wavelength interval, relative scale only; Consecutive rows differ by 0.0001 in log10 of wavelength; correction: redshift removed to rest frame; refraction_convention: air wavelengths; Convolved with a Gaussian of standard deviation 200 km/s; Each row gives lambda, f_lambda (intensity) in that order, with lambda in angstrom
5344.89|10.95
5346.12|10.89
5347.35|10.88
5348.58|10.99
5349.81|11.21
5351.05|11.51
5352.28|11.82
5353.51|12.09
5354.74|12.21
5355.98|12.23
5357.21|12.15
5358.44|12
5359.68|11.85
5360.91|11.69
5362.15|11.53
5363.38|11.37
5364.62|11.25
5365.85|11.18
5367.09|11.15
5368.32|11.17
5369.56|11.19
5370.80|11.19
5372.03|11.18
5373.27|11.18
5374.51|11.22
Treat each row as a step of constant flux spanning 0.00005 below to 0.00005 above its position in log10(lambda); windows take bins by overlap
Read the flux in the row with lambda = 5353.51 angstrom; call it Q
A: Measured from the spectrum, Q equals 12.09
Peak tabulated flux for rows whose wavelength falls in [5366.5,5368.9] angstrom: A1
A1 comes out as 11.17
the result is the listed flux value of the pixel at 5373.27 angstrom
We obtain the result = 11.18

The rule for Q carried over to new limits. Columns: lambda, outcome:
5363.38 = 11.37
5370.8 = 11.19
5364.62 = 11.25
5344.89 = 10.95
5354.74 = 12.21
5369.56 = 11.19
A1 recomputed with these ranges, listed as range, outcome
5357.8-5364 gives 12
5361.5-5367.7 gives 11.53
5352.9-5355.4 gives 12.21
